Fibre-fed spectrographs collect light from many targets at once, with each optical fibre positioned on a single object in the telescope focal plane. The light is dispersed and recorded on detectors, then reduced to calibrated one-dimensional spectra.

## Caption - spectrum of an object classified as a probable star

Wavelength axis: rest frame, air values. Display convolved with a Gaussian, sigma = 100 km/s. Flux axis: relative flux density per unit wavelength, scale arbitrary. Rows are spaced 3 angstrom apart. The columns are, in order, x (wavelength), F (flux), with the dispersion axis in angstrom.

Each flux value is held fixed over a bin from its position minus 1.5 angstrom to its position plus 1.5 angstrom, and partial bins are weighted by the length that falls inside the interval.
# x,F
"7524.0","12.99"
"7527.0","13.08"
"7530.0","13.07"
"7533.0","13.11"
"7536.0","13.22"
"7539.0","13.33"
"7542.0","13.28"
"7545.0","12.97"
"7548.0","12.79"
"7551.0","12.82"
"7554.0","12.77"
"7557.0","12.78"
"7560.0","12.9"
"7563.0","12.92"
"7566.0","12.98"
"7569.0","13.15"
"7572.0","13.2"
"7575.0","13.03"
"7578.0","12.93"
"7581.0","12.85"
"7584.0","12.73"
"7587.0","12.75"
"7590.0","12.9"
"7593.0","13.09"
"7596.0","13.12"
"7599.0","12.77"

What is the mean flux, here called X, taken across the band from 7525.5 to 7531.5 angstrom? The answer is 13.1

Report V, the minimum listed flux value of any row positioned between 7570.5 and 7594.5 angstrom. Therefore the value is 12.73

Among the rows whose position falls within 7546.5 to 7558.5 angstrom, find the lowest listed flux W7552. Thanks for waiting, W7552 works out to 12.77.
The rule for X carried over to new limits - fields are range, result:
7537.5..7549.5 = 13.1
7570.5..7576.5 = 13.1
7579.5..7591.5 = 12.8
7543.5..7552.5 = 12.9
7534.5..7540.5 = 13.3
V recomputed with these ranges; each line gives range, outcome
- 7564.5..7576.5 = 12.98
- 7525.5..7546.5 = 12.97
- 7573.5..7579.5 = 12.93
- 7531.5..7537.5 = 13.11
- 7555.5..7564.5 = 12.78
